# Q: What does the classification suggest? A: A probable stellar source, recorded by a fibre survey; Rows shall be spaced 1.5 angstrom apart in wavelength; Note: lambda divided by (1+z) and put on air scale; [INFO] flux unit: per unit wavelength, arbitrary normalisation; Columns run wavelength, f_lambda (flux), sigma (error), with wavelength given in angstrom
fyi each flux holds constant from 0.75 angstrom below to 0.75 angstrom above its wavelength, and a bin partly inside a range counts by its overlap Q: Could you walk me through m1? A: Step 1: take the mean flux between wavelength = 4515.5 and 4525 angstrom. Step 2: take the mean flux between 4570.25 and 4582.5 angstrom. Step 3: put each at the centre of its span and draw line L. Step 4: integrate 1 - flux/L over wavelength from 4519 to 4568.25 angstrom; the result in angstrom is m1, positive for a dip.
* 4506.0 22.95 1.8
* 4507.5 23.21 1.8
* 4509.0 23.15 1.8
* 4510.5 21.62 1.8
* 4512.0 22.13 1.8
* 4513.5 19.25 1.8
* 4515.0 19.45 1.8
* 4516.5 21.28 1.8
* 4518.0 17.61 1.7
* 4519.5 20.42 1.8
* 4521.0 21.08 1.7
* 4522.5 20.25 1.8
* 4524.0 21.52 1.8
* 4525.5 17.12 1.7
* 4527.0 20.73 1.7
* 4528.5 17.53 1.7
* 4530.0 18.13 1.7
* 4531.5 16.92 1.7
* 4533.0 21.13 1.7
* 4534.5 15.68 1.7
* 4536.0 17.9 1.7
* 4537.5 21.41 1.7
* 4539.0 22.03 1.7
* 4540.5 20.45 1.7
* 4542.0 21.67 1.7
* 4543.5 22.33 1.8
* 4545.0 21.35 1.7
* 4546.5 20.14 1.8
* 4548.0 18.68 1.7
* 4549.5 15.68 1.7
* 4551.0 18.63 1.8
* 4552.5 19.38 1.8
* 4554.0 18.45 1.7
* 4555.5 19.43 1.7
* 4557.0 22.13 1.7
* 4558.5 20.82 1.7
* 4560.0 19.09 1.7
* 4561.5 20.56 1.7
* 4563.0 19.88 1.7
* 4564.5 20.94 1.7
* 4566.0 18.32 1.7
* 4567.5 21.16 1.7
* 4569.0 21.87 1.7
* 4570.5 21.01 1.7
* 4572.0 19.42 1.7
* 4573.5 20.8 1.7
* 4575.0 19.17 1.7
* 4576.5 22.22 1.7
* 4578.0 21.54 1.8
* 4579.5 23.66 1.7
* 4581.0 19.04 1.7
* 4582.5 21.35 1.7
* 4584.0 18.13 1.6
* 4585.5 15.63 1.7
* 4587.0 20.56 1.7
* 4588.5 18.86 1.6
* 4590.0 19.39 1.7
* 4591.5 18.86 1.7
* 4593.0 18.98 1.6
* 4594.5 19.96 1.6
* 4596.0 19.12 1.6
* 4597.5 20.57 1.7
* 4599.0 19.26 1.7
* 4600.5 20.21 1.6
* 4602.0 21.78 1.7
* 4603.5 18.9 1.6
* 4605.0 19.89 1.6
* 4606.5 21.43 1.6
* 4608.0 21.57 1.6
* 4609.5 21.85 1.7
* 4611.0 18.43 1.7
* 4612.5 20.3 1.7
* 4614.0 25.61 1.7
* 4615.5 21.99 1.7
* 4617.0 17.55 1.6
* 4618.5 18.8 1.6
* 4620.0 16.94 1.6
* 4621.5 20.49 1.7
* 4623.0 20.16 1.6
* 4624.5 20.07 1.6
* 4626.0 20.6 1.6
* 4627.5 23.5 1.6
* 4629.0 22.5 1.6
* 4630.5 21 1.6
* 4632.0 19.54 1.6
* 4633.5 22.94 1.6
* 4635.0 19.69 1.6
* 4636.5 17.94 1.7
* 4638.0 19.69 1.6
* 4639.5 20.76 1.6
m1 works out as 1.9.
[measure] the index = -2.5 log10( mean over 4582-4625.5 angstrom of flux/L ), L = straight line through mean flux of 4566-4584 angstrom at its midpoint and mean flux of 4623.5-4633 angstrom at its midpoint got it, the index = 0.06 mag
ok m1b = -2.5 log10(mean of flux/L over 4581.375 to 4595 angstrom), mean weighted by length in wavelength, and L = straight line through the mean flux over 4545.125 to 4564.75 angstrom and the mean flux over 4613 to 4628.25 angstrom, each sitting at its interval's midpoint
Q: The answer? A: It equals 0.06 mag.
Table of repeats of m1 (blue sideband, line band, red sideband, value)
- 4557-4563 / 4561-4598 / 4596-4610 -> 0.7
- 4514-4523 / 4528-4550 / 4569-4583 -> 0.9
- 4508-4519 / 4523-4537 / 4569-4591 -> 1.3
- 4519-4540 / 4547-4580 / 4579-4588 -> -1.0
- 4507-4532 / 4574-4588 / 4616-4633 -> 0.0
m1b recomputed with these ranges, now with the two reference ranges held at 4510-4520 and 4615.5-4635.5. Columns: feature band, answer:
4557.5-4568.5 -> 0.004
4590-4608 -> 0.020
